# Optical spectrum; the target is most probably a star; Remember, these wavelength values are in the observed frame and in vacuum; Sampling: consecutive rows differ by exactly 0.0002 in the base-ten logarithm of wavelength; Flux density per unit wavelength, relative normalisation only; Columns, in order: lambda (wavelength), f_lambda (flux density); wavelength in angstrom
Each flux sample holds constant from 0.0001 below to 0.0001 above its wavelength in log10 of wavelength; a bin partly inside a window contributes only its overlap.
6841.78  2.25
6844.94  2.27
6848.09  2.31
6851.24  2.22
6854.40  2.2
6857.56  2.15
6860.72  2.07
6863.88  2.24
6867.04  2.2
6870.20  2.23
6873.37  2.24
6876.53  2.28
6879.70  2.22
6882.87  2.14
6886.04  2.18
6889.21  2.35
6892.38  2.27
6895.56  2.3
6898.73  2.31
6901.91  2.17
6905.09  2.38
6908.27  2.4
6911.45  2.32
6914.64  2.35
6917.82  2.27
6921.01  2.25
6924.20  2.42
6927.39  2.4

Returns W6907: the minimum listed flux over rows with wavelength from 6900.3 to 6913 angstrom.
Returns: 2.17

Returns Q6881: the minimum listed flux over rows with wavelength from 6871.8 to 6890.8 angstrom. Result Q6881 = 2.14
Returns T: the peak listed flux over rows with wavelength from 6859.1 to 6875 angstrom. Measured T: 2.24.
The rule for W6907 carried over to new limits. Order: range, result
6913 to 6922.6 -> 2.25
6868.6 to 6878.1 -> 2.23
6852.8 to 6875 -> 2.07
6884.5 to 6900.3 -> 2.18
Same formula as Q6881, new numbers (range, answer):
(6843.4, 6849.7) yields 2.27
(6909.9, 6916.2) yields 2.32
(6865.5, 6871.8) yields 2.2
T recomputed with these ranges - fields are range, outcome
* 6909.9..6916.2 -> 2.35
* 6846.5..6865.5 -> 2.31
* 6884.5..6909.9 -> 2.4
